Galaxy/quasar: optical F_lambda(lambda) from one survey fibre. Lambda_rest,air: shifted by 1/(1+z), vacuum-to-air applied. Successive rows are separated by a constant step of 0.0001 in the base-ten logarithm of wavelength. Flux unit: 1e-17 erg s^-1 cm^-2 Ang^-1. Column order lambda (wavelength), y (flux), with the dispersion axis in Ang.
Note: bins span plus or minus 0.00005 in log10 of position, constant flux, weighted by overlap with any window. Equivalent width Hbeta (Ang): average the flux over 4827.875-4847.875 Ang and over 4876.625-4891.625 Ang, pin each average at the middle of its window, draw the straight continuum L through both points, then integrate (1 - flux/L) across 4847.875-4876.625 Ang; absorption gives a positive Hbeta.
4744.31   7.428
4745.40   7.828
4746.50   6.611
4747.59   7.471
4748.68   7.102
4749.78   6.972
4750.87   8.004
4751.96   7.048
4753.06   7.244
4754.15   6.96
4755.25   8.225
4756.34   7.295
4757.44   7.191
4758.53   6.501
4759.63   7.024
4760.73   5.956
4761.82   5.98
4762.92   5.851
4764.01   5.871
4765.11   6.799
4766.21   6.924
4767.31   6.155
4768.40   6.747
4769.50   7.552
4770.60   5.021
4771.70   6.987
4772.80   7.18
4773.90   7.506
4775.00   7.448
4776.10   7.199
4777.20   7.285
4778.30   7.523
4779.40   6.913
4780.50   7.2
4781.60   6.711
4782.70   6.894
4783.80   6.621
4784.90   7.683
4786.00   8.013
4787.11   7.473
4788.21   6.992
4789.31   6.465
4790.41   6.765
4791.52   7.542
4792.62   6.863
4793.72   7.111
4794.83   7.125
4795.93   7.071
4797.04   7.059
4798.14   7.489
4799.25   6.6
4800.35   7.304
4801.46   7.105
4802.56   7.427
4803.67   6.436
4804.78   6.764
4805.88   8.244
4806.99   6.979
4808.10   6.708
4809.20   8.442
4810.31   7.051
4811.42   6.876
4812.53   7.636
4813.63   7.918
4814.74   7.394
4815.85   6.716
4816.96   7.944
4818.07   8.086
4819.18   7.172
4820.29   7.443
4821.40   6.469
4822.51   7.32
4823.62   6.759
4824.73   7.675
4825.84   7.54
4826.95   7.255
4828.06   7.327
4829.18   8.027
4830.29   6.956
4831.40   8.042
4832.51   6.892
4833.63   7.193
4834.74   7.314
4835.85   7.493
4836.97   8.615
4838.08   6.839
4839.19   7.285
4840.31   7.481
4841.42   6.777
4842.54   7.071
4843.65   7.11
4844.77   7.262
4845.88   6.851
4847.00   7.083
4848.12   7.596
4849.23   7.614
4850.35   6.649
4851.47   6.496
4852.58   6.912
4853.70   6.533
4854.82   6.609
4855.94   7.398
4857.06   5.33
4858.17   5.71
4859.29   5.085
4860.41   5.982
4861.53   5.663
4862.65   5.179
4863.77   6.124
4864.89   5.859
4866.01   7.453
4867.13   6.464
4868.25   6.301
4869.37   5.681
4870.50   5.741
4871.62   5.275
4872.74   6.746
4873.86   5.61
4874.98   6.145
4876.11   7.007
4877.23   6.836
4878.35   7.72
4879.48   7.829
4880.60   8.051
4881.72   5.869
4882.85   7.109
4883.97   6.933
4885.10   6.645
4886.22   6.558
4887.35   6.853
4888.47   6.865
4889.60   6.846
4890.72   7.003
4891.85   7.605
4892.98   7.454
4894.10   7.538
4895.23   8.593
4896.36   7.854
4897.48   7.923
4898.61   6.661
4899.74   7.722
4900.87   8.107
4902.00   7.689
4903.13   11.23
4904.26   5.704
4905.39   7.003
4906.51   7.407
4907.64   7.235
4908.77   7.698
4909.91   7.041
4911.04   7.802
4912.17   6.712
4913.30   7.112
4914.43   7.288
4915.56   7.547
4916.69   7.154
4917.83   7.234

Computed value 3.6 Ang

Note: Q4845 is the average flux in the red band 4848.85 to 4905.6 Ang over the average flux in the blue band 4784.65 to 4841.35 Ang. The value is 0.9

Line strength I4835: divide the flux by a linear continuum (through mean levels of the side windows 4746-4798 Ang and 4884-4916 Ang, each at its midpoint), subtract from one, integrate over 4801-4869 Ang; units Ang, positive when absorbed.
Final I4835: 1.7 Ang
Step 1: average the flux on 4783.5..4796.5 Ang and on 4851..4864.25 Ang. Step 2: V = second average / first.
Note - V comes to 0.85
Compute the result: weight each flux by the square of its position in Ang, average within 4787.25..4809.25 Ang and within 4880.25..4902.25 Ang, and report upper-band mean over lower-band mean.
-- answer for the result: 1.1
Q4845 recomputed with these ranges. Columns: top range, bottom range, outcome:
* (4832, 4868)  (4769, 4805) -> 0.95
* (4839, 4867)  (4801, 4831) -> 0.90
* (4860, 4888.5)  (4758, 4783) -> 0.96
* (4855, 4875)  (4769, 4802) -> 0.85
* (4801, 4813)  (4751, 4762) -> 1.03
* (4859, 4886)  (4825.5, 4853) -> 0.88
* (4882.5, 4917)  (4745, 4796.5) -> 1.06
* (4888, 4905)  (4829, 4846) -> 1.04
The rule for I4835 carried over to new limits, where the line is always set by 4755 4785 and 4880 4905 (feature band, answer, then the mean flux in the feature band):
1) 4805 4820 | -0.9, 7.46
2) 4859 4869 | 1.7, 6.03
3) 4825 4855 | -0.3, 7.23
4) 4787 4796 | -0.1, 7.03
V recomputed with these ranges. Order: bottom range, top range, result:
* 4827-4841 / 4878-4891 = 0.94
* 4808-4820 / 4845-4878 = 0.85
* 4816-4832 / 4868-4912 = 0.96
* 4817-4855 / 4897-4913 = 1.04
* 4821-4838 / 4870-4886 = 0.90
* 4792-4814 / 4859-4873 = 0.83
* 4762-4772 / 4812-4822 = 1.16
